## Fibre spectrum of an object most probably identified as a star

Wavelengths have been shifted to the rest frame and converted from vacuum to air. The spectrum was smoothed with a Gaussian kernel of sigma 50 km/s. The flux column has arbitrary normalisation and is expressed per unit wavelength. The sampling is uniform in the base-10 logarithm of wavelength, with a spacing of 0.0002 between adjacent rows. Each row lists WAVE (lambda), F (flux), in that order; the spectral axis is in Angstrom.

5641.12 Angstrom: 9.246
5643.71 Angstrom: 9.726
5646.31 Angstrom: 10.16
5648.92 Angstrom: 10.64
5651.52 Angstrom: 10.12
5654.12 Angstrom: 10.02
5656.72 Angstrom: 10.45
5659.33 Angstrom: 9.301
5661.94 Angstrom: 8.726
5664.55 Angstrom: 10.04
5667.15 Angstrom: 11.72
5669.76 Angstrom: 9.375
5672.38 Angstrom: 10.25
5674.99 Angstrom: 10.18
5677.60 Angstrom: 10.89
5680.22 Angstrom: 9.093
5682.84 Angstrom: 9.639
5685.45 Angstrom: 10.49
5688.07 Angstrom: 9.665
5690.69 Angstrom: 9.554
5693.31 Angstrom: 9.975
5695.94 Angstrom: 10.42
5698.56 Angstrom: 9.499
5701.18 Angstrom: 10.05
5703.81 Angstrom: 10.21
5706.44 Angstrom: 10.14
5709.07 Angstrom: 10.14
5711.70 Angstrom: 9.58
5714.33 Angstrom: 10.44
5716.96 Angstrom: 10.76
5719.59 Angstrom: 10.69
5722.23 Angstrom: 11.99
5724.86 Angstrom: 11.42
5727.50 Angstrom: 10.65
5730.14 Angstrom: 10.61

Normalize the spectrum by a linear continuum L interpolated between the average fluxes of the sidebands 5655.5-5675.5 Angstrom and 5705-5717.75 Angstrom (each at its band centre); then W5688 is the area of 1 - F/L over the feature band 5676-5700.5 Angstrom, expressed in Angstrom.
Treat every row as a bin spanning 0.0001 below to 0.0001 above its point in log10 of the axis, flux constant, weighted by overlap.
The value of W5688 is 0.4 Angstrom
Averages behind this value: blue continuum 9.99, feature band 9.92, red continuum 10.2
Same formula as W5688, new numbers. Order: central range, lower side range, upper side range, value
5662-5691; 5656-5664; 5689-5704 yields -1.1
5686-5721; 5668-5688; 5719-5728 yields 2.0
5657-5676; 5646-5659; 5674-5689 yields 0.3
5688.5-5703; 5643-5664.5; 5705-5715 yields 0.2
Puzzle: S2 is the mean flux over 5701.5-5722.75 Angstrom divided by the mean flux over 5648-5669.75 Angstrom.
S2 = 1.03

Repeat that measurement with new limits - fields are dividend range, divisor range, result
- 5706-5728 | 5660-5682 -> 1.07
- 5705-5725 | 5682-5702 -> 1.07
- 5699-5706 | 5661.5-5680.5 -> 0.99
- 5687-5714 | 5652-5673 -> 1.00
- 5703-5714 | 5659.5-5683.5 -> 1.01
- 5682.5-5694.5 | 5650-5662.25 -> 1.01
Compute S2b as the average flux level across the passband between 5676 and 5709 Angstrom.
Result 9.98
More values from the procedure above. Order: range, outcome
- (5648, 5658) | 10.3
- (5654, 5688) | 10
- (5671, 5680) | 10.3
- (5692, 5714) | 10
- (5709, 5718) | 10.2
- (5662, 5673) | 10.2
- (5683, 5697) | 9.98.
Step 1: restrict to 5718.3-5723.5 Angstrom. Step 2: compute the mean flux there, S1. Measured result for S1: 11.3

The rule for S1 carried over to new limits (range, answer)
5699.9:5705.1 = 10.1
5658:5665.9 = 9.37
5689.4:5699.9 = 9.87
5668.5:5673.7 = 9.81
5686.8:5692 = 9.61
